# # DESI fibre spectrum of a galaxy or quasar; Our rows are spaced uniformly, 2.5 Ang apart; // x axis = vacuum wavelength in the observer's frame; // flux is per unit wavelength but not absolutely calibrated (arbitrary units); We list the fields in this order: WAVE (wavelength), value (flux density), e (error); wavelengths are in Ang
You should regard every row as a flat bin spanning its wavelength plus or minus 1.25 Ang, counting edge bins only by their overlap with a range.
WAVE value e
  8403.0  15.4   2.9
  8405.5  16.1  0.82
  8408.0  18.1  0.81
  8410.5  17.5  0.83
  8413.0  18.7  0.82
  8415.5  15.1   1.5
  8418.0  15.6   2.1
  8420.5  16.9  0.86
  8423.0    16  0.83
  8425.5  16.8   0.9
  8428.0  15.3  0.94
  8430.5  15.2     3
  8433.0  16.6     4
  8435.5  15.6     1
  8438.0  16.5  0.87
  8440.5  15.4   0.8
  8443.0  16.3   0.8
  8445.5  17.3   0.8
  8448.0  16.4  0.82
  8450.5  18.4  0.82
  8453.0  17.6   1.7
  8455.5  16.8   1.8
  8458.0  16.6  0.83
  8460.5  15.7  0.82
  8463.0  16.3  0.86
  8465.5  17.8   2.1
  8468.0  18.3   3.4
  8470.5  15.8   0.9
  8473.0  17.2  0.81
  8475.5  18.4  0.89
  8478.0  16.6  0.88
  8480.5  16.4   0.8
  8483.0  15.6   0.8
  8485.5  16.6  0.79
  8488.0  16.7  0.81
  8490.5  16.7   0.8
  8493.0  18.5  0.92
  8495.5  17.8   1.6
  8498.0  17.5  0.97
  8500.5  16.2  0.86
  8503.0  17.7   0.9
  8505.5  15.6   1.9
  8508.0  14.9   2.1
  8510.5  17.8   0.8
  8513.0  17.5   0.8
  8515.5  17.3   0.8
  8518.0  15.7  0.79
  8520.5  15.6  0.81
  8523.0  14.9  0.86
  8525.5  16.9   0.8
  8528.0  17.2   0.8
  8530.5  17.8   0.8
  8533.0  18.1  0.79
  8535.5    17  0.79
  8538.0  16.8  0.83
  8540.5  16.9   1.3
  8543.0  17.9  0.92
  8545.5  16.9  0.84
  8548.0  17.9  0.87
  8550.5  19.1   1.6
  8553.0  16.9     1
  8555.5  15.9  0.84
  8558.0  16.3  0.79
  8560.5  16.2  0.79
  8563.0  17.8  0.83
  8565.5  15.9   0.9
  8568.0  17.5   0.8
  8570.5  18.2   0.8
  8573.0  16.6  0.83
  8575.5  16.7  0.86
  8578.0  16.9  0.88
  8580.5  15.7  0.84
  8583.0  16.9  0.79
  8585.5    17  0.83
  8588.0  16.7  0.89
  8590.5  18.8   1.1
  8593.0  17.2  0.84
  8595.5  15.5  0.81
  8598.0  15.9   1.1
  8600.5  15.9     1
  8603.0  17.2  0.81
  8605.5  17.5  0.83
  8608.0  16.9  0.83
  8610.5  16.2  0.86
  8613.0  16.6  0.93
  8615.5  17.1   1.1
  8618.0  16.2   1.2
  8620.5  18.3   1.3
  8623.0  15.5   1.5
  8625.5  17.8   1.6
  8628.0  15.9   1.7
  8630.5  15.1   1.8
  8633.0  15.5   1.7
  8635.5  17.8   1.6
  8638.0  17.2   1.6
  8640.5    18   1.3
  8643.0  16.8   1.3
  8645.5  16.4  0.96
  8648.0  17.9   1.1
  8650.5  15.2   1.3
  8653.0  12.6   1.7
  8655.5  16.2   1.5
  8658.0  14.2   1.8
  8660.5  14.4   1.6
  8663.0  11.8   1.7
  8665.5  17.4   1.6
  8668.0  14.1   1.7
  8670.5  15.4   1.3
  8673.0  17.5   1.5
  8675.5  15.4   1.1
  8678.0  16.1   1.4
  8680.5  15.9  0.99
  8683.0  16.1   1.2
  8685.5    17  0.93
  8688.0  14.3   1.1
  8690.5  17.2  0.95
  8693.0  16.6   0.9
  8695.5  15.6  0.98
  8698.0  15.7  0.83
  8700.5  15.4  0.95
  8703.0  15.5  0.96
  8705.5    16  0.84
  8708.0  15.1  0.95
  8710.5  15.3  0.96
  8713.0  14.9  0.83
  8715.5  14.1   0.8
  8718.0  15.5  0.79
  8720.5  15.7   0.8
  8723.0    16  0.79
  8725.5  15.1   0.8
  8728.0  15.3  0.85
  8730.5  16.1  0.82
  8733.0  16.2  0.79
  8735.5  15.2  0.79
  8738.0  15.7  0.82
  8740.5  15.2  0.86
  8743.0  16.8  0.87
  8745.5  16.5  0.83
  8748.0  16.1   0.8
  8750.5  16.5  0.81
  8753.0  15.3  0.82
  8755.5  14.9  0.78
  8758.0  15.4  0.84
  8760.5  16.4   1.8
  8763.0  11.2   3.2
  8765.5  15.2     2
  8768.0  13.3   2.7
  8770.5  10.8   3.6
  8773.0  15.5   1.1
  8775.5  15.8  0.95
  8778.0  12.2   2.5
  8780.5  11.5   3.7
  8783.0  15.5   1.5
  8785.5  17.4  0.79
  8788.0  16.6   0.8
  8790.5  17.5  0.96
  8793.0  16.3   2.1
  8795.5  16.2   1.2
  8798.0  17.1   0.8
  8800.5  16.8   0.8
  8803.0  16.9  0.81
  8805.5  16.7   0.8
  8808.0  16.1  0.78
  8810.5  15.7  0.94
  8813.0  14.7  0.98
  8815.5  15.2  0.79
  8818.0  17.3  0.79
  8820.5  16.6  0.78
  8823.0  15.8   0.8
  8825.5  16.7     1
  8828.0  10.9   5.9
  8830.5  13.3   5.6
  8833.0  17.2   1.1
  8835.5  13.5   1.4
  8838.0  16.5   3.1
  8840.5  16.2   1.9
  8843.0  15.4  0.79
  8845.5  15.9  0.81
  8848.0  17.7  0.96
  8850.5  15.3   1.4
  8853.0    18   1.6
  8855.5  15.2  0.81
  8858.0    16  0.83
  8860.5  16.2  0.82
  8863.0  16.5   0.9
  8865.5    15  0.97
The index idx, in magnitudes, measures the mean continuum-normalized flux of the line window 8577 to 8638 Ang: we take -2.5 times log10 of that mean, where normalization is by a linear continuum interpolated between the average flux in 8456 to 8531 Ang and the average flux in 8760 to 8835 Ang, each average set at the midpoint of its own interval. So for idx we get -0.03 mag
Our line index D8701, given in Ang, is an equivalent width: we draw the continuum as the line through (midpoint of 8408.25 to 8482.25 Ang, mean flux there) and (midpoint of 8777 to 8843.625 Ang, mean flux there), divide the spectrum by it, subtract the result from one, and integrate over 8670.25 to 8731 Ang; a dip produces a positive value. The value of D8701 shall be 0.9 Ang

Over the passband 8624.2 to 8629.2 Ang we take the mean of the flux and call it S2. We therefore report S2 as 16.8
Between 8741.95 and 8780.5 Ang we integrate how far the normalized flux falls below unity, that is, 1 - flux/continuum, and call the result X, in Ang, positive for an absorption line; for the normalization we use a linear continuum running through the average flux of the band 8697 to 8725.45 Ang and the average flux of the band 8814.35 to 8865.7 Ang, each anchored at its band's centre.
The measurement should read 2.1 Ang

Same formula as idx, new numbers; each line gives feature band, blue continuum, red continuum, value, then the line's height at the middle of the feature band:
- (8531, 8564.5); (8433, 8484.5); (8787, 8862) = -0.04 mag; 16.6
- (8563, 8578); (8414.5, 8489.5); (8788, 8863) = -0.04 mag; 16.4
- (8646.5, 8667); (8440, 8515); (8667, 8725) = 0.06 mag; 15.9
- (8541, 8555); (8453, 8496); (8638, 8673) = -0.08 mag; 16.4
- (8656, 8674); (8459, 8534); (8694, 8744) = 0.06 mag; 15.8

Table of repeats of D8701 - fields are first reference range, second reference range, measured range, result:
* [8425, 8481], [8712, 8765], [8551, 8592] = -1.9 Ang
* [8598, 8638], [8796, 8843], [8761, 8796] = 2.8 Ang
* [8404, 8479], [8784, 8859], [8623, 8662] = 0.8 Ang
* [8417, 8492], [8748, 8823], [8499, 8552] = -2.0 Ang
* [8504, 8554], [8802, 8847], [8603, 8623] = -0.4 Ang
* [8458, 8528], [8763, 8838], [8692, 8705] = 0.0 Ang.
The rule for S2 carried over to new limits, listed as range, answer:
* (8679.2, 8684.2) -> 16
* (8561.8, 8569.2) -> 17.1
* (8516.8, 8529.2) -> 16.1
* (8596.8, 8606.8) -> 16.6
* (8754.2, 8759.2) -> 15.1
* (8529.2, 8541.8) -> 17.3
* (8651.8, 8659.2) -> 14.3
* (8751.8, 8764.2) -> 14.7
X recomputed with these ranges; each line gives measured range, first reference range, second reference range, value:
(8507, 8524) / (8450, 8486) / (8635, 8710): 0.4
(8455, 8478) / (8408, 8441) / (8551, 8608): -0.7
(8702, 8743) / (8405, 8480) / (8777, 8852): 1.2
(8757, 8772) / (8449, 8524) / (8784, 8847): 2.2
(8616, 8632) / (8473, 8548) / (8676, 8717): -0.3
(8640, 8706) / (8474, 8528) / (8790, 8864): 2.5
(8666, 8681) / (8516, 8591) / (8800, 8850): 0.5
